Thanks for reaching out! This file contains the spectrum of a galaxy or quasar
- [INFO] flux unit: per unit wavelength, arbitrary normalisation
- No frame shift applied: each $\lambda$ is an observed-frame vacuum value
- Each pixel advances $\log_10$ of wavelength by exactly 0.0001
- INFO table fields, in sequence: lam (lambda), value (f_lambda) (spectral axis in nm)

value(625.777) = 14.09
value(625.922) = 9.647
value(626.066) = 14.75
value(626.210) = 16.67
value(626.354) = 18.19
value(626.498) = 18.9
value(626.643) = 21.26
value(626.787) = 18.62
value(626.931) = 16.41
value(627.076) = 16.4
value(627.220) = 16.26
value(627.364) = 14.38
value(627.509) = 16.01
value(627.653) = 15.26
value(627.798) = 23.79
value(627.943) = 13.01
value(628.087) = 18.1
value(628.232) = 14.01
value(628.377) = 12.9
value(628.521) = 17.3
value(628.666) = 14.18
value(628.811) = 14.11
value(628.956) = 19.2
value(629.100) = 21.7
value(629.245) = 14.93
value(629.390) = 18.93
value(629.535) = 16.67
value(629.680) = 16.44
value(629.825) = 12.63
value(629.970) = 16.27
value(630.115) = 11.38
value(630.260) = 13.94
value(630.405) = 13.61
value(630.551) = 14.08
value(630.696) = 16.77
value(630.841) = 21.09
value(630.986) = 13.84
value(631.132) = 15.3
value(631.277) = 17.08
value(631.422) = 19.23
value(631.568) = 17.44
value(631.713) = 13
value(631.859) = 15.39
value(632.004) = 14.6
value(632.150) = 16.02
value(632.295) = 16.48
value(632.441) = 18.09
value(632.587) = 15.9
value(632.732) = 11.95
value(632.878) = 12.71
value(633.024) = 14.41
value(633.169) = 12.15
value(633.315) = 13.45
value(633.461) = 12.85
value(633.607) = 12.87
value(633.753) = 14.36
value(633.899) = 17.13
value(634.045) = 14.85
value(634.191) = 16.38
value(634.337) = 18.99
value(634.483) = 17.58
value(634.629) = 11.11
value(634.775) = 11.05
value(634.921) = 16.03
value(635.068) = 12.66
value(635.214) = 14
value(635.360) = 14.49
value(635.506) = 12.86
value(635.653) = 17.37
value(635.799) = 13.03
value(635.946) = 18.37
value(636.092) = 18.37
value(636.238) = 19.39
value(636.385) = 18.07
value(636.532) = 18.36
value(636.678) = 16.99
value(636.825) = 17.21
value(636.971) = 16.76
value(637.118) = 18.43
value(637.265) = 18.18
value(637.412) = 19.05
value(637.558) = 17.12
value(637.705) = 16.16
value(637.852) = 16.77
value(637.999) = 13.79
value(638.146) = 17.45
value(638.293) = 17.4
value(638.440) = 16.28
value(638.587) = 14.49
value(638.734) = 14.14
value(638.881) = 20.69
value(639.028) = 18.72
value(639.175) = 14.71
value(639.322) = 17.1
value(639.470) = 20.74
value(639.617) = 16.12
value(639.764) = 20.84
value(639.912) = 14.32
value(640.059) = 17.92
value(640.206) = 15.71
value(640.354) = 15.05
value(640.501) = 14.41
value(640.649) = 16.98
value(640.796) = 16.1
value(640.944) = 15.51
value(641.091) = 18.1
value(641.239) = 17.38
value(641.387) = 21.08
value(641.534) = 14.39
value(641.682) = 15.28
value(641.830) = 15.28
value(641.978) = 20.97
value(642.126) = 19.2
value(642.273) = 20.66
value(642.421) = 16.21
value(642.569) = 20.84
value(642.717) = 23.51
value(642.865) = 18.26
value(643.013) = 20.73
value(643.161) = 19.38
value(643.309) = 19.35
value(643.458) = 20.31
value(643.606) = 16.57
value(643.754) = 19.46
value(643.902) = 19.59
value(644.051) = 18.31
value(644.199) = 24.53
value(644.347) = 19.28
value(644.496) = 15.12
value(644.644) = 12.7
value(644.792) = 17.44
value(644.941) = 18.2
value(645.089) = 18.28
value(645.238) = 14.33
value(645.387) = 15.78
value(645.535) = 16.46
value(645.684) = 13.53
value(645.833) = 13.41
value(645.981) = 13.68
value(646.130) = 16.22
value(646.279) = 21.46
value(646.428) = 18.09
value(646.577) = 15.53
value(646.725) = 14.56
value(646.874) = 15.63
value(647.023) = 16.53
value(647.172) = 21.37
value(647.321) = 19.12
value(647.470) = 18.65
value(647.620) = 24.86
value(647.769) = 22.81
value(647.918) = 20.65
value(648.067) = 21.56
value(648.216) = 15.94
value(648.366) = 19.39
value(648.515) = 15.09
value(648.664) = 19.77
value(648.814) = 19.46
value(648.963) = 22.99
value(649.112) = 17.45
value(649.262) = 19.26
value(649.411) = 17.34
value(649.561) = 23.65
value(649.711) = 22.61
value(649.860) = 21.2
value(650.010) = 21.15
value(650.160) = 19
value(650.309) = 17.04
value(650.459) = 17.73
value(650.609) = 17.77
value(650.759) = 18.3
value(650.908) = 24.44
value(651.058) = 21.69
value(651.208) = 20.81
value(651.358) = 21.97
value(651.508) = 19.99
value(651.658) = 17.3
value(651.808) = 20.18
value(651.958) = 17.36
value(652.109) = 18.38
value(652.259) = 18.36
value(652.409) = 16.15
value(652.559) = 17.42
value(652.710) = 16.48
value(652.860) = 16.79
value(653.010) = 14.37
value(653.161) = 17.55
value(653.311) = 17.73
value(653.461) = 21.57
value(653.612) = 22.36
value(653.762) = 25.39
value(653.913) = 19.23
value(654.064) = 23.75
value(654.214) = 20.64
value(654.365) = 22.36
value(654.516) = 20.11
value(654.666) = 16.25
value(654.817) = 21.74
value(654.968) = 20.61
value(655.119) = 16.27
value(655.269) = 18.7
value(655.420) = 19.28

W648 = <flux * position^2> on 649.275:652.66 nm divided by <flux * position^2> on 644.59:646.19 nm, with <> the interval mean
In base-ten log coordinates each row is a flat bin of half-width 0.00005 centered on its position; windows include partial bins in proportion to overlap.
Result 1.28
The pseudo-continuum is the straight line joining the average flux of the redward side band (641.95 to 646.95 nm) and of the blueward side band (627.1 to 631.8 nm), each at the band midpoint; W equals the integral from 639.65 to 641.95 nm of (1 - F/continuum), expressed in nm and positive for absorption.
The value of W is 0.101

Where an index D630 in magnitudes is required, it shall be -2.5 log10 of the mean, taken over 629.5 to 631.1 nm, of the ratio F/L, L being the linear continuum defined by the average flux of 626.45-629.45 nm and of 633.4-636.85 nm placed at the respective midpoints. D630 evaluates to 0.093 mag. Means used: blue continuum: 16.9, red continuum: 15.6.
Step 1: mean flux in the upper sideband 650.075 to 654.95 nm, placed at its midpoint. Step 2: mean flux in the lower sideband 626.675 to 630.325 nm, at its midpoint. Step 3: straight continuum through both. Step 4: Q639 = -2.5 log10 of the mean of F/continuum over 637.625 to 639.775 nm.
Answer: 0.04 mag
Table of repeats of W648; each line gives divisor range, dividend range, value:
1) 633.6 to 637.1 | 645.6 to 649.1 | 1.20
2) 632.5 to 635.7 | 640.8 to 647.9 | 1.30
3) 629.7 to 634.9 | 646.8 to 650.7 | 1.37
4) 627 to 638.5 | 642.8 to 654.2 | 1.24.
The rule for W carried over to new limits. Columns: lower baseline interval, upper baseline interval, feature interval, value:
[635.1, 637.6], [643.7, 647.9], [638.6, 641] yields 0.058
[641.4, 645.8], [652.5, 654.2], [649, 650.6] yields -0.062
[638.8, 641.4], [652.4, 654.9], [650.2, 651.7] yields -0.055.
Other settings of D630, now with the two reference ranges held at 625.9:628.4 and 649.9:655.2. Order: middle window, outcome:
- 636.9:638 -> 0.03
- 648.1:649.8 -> -0.02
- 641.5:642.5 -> 0.04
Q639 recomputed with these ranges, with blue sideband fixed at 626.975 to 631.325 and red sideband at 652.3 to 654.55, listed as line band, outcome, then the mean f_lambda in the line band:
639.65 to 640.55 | 0.07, 16.4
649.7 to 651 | -0.05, 19.8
